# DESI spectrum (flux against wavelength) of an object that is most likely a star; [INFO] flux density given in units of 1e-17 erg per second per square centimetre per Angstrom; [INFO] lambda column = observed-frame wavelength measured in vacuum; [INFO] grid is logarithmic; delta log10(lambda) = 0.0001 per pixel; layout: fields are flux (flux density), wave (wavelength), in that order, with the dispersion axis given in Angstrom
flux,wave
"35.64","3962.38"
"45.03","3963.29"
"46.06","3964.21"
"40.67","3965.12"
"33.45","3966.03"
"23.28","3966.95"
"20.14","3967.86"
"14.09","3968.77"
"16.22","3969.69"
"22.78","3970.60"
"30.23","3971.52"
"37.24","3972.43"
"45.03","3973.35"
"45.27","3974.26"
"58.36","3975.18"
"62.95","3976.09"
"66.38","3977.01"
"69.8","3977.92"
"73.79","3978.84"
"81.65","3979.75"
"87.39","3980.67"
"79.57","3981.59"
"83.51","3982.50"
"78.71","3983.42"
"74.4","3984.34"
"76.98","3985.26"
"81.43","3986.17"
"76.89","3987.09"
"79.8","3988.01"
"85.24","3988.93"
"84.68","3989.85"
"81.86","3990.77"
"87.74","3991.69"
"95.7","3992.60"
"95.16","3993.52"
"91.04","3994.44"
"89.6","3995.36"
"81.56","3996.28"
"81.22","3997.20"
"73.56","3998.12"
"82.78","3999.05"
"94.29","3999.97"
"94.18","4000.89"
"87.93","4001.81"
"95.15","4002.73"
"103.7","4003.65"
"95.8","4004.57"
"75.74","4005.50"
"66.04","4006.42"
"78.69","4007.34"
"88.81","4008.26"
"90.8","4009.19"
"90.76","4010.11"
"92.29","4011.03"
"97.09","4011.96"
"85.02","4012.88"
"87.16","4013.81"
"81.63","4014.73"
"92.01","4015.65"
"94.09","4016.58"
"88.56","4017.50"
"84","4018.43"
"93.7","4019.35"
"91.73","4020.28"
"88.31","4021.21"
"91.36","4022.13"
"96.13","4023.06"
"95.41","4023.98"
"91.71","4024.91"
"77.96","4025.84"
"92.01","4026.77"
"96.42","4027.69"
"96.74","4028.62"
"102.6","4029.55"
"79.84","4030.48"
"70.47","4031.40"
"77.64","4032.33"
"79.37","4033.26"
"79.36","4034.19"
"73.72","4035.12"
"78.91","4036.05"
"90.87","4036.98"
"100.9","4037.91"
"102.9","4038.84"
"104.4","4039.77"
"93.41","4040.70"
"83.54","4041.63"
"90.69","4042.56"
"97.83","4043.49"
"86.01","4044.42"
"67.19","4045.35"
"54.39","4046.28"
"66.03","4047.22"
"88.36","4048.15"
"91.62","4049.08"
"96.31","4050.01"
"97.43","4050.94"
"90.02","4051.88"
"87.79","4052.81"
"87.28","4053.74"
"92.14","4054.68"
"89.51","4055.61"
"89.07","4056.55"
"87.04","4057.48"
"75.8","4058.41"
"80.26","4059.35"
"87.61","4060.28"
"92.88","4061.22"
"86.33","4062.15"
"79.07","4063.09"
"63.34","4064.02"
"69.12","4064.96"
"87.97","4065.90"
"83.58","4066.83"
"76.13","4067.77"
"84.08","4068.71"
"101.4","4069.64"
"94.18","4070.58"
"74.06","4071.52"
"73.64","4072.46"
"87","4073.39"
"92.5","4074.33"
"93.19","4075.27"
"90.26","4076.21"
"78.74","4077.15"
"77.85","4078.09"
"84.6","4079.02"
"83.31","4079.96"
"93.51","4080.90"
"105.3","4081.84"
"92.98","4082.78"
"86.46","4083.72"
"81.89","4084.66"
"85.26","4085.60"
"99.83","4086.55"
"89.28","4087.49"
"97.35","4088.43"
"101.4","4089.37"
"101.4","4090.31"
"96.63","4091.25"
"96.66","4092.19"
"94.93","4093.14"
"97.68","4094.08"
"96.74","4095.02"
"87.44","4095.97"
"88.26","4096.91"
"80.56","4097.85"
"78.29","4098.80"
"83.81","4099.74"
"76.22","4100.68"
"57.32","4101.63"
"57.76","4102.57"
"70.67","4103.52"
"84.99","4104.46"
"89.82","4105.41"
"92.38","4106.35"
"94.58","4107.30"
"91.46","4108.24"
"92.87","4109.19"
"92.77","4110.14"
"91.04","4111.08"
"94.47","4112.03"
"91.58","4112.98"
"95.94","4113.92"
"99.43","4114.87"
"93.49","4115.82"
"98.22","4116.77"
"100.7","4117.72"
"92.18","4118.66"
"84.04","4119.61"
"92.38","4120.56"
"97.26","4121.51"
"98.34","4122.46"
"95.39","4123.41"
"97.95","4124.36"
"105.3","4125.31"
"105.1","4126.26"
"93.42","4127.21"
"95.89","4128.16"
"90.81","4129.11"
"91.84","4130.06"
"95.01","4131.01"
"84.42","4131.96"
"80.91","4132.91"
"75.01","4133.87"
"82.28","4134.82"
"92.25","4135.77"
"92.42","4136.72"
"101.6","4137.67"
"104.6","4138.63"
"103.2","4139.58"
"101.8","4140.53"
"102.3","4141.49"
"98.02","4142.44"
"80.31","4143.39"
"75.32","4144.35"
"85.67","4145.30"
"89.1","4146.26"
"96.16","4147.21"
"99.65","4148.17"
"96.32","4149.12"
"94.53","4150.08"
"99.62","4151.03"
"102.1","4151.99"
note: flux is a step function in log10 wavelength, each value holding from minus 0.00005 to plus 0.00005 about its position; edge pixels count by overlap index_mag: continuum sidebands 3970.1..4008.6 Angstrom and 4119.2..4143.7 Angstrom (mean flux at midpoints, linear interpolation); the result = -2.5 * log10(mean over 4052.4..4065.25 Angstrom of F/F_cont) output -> 0.02 mag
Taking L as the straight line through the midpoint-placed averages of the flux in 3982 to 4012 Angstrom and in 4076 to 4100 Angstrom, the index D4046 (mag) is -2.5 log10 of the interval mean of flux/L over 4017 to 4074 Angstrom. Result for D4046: 0.025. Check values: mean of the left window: 85.7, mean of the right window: 90.5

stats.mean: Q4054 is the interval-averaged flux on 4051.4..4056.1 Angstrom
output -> 89.2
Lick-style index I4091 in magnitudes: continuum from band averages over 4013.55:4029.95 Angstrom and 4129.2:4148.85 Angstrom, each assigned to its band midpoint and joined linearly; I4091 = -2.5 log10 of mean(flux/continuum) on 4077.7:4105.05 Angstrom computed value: 0.052 mag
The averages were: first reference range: 91.2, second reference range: 91.7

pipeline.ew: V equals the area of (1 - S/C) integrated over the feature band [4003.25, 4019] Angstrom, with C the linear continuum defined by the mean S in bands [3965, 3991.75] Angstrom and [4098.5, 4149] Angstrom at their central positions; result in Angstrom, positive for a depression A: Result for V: -4.9 Angstrom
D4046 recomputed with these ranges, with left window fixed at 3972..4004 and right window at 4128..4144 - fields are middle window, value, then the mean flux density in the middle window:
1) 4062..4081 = 0.04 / 83.3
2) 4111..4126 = -0.06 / 95.7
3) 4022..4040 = -0.07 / 88.7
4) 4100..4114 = 0.06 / 84.6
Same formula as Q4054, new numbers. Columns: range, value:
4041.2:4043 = 87.2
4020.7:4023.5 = 91.8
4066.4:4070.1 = 86.3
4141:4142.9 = 100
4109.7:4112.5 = 92.9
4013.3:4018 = 88.6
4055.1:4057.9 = 88.7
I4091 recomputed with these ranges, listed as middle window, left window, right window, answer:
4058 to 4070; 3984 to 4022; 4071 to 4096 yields 0.096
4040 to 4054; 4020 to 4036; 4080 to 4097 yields 0.044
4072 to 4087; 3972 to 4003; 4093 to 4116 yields -0.037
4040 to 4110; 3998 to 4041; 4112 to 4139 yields 0.063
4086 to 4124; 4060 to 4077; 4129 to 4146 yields -0.033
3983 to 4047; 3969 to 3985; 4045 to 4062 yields -0.211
